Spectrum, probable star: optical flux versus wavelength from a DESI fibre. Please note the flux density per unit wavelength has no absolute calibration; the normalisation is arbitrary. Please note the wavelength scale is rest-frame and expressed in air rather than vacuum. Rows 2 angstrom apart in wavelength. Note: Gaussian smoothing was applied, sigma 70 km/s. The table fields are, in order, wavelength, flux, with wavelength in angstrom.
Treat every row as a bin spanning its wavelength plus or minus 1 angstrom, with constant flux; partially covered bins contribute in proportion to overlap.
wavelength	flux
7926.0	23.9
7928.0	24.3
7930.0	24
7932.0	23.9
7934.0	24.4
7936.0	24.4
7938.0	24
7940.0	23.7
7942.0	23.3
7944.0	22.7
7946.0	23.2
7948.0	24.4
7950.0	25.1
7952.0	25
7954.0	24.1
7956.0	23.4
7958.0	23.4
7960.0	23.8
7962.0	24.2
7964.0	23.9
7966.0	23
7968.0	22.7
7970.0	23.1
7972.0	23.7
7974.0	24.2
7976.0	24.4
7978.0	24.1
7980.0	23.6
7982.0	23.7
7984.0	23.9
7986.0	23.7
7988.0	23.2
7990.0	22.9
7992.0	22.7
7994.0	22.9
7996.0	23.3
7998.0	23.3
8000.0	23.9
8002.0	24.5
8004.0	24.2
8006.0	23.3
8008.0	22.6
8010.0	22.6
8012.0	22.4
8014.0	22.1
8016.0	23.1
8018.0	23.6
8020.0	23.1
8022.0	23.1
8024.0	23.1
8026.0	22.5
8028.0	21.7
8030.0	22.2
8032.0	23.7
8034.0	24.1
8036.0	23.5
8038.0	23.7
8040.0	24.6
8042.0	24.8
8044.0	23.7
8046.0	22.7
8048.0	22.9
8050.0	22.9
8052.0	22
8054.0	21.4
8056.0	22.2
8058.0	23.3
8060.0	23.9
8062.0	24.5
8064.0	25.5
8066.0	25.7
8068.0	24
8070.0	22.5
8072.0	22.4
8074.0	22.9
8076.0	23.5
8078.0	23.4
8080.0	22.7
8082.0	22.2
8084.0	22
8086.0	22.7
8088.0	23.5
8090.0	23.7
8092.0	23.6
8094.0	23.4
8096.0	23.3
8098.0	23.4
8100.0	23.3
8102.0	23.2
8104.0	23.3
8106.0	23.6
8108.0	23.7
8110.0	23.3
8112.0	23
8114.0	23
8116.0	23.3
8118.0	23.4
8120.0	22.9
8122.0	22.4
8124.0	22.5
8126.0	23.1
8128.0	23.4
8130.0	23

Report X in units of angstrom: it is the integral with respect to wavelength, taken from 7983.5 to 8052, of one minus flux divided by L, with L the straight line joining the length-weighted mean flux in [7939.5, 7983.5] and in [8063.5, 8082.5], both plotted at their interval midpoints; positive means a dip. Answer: 1.1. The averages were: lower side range 23.8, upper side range 23.5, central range 23.2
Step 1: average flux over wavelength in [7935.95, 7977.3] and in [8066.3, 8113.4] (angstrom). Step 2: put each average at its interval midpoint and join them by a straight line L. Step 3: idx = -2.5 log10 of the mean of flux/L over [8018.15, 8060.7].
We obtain 0.01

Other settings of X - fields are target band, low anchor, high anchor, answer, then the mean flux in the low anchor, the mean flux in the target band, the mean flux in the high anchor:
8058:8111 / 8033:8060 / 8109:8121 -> -0.5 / 23.2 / 23.4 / 23.2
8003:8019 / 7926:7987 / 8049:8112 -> 0.4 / 23.8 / 23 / 23.3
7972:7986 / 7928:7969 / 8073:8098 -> -0.2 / 23.8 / 23.9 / 23.1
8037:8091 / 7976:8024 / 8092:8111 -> 0.1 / 23.3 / 23.3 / 23.4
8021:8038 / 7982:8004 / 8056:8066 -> 0.6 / 23.5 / 23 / 24.2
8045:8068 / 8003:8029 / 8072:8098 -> -0.4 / 22.9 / 23.4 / 23.1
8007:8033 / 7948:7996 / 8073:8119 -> 0.8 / 23.7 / 22.8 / 23.2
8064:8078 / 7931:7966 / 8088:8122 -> -0.1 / 23.9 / 23.6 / 23.3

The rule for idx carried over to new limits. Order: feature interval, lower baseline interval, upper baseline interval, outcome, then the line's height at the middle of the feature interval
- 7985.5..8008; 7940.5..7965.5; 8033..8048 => 0.020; 23.8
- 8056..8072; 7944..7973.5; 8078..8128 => -0.031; 23.3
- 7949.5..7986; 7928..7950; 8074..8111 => -0.003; 23.8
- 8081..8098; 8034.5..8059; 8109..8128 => 0.000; 23.1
